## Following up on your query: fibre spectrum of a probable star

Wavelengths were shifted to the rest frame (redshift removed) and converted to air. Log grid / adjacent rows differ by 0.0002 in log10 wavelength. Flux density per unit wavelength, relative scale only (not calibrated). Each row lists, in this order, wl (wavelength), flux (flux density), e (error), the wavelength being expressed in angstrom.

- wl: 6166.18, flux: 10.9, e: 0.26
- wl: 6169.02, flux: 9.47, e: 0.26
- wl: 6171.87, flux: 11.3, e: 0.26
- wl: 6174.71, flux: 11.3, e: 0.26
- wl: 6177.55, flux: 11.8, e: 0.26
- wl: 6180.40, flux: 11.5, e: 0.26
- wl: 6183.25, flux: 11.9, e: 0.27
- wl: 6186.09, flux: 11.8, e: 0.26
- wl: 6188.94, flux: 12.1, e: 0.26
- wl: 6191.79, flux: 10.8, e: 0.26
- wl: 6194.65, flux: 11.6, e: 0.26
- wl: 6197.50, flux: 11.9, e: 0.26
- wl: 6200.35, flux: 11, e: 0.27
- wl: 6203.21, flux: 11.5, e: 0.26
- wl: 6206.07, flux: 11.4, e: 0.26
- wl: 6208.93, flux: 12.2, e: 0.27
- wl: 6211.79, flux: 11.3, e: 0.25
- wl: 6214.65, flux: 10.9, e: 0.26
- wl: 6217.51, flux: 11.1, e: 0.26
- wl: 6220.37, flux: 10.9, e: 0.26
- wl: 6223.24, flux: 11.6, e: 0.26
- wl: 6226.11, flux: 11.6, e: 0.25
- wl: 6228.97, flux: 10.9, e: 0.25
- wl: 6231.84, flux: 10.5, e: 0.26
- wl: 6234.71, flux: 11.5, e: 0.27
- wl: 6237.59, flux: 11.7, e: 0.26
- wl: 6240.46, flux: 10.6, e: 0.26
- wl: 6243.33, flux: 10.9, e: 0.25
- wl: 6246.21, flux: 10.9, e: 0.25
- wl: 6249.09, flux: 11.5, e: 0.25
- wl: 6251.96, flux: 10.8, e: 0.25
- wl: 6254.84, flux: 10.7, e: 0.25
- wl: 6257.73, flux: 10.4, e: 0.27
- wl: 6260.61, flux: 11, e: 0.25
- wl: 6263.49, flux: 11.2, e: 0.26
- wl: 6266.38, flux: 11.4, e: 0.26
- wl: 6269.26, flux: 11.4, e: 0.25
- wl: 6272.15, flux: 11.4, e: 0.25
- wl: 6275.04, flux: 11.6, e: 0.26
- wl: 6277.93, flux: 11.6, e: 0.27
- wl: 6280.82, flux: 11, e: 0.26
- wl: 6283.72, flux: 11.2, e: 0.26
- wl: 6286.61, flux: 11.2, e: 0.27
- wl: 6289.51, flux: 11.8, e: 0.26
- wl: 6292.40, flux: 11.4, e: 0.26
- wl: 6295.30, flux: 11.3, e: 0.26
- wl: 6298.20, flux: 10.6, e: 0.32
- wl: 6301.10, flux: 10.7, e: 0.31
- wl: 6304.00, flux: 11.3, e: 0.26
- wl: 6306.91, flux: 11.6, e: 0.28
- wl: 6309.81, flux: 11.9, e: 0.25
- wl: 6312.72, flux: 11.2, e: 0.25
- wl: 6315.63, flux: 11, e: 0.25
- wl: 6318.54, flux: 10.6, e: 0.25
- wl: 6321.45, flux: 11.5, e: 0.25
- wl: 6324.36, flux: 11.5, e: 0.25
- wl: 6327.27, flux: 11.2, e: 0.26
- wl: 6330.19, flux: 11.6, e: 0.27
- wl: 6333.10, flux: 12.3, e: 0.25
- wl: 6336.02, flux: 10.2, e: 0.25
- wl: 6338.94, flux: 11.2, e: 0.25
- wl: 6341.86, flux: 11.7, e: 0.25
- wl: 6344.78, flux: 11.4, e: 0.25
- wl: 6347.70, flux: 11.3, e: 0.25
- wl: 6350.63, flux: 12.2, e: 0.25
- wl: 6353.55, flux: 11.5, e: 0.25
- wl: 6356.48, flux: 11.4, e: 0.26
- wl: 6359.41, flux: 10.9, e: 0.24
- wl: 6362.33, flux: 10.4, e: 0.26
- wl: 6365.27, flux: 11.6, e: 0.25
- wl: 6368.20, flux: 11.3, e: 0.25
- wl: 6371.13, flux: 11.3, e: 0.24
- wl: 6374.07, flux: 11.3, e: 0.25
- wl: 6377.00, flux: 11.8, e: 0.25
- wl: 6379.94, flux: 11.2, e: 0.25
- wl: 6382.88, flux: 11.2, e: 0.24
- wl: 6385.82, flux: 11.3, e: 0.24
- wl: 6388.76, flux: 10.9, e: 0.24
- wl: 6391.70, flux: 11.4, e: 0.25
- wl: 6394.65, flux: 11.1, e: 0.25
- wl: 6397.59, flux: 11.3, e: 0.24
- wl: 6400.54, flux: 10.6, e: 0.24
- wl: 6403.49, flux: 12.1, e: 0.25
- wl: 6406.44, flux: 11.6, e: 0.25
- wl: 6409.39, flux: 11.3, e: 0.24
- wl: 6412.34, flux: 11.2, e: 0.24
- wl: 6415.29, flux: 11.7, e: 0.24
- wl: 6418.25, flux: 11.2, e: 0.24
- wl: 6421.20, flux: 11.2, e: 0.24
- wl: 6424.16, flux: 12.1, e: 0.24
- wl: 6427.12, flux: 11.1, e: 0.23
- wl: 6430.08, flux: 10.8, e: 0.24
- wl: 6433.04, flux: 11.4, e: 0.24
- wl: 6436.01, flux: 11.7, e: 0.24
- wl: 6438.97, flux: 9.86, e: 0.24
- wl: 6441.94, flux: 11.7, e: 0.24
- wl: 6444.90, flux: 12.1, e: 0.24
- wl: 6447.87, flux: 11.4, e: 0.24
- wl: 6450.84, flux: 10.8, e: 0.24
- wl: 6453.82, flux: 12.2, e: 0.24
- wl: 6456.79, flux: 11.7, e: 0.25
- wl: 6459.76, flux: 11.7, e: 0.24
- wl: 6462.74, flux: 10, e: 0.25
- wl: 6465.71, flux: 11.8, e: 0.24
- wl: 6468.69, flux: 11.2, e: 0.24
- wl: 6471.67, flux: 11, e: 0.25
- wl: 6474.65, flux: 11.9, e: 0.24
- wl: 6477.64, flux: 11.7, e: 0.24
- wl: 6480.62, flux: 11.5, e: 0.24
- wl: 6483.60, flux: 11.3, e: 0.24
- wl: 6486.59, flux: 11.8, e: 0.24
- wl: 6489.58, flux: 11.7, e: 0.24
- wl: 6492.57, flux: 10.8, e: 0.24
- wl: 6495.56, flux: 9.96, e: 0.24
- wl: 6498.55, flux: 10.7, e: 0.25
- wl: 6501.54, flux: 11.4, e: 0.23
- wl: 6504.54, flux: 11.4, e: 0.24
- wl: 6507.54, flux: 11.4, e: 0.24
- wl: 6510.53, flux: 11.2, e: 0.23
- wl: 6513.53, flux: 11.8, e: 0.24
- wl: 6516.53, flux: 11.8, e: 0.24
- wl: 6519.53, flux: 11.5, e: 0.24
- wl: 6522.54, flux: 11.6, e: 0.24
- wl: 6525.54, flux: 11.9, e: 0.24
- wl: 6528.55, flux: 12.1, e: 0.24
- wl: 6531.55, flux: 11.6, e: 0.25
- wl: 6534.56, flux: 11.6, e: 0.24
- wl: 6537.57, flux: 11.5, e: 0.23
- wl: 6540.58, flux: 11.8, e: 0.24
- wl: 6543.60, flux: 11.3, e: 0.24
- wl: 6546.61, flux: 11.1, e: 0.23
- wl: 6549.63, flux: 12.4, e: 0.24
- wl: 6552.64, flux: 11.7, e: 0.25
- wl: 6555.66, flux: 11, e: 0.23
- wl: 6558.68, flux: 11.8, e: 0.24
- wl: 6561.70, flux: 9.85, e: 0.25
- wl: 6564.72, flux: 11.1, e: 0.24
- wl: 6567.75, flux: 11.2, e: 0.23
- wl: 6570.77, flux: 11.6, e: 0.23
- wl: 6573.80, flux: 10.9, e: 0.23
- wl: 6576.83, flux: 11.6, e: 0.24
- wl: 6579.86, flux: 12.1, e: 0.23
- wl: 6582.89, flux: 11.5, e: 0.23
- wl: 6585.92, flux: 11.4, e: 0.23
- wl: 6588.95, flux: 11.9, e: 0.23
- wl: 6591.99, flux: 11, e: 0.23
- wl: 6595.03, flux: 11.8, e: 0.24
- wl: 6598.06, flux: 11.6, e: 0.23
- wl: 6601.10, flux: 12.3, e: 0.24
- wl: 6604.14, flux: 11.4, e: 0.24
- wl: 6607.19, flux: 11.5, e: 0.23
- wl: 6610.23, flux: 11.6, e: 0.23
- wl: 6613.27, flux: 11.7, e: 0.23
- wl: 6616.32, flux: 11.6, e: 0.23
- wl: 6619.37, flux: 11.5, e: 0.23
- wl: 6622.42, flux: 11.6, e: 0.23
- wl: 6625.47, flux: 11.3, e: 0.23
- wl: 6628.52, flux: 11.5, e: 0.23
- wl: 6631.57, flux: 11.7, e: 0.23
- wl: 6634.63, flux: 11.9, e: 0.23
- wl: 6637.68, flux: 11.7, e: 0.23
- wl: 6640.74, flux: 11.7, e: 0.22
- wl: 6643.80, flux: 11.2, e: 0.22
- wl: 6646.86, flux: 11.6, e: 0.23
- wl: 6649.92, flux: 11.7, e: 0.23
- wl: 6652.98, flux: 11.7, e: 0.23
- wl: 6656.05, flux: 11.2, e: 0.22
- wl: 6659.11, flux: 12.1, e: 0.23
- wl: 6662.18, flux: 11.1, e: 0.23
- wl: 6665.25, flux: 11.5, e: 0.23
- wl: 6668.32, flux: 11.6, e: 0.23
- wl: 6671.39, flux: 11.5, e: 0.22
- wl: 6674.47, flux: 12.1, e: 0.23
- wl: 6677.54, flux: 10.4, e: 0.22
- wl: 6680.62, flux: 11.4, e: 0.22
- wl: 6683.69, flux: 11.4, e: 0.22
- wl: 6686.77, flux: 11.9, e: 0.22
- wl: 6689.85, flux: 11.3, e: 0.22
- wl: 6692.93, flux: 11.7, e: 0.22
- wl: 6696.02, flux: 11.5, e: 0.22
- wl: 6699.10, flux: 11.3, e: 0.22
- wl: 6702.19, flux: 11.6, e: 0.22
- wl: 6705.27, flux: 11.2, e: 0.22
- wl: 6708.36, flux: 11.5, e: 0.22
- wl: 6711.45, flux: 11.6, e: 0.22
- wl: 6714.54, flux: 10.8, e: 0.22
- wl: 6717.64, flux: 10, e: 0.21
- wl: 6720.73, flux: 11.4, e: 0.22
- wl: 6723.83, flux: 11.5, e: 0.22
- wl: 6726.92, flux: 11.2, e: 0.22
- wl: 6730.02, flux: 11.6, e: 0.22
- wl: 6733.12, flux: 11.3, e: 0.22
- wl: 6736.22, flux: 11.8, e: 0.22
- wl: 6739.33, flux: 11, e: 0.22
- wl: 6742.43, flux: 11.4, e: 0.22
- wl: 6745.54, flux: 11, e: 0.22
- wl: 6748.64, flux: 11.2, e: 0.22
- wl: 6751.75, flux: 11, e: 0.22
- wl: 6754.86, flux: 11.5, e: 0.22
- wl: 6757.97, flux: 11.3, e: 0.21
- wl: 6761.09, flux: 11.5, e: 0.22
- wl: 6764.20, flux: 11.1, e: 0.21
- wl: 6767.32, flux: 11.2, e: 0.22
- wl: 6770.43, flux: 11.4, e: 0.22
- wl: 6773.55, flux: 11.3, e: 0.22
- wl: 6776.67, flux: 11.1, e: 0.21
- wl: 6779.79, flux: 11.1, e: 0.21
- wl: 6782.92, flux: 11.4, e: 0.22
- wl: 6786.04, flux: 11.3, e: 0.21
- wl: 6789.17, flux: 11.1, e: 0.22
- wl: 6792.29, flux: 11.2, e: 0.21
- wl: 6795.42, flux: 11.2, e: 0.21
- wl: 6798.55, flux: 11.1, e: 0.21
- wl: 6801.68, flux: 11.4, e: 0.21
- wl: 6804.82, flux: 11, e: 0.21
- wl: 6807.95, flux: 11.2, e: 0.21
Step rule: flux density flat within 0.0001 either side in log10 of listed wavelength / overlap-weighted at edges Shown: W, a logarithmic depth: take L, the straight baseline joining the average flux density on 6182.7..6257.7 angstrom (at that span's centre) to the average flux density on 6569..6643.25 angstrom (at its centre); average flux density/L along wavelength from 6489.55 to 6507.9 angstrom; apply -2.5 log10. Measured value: 0.05 mag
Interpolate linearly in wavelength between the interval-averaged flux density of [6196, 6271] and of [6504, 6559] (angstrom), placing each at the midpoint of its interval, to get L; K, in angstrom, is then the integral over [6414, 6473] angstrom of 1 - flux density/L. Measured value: 0.76 angstrom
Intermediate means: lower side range 11.2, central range 11.3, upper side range 11.6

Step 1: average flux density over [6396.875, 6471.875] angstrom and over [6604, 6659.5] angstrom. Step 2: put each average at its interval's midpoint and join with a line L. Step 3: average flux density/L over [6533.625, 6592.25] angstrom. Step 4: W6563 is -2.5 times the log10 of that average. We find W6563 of 0.01 mag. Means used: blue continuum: 11.3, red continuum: 11.6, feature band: 11.4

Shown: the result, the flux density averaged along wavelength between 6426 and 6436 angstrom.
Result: 11.2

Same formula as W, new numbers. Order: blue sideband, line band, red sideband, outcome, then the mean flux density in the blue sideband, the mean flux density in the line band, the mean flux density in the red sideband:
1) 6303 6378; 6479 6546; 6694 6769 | -0.01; 11.4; 11.4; 11.3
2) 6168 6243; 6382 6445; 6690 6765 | 0.00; 11.3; 11.3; 11.3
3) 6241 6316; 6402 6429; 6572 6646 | -0.01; 11.2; 11.5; 11.6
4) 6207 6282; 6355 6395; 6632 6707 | 0.01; 11.2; 11.2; 11.5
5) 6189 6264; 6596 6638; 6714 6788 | -0.04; 11.2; 11.6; 11.2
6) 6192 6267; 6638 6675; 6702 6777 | -0.03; 11.2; 11.6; 11.3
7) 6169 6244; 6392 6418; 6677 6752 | 0.00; 11.3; 11.4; 11.3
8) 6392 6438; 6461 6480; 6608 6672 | 0.01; 11.3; 11.3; 11.6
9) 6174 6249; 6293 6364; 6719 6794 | 0.01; 11.4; 11.3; 11.3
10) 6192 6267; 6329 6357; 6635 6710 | -0.02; 11.2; 11.5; 11.5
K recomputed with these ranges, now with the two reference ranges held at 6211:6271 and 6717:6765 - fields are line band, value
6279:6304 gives -0.14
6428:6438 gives -0.05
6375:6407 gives -0.49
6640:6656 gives -0.44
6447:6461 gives -0.51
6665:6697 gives -0.68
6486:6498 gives 0.21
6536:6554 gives -0.71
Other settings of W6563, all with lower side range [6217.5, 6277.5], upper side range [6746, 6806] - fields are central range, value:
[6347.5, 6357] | -0.05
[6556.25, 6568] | 0.02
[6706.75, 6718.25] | 0.02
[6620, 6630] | -0.03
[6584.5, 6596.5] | -0.03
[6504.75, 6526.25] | -0.04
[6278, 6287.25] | -0.01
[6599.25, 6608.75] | -0.05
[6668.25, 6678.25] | -0.02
